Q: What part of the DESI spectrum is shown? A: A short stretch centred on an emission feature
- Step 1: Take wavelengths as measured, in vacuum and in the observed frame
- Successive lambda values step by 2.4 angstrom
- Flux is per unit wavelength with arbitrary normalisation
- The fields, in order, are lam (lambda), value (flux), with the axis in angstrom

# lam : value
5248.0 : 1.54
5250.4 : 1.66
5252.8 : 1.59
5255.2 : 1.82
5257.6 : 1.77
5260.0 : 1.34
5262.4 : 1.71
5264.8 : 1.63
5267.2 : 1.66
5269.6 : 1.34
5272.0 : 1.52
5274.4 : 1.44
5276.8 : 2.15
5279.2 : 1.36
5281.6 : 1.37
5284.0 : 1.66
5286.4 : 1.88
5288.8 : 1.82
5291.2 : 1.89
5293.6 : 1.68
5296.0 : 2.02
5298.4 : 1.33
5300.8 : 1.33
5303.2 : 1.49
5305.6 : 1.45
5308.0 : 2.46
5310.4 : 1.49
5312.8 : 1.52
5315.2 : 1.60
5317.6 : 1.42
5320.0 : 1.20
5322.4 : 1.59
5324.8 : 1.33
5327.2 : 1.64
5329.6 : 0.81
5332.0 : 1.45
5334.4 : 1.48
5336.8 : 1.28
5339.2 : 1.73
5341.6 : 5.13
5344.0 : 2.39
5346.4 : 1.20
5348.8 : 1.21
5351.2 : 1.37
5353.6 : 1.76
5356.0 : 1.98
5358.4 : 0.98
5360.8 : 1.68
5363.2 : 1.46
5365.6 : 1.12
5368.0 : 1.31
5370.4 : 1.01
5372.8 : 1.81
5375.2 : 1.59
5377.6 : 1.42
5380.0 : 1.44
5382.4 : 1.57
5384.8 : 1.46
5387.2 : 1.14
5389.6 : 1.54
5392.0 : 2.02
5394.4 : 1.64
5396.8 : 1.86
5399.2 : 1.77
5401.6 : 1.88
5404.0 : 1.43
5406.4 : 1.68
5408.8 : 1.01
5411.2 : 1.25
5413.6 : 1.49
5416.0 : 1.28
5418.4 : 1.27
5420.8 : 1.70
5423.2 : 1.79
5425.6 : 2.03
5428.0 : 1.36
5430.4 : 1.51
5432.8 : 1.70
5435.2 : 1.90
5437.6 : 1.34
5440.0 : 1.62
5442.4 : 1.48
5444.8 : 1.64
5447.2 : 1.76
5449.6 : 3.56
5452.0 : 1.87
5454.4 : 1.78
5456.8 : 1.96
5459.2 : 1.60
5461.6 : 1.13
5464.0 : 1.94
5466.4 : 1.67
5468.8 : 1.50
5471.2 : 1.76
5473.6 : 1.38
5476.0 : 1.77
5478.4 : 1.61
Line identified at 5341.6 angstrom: Hbeta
